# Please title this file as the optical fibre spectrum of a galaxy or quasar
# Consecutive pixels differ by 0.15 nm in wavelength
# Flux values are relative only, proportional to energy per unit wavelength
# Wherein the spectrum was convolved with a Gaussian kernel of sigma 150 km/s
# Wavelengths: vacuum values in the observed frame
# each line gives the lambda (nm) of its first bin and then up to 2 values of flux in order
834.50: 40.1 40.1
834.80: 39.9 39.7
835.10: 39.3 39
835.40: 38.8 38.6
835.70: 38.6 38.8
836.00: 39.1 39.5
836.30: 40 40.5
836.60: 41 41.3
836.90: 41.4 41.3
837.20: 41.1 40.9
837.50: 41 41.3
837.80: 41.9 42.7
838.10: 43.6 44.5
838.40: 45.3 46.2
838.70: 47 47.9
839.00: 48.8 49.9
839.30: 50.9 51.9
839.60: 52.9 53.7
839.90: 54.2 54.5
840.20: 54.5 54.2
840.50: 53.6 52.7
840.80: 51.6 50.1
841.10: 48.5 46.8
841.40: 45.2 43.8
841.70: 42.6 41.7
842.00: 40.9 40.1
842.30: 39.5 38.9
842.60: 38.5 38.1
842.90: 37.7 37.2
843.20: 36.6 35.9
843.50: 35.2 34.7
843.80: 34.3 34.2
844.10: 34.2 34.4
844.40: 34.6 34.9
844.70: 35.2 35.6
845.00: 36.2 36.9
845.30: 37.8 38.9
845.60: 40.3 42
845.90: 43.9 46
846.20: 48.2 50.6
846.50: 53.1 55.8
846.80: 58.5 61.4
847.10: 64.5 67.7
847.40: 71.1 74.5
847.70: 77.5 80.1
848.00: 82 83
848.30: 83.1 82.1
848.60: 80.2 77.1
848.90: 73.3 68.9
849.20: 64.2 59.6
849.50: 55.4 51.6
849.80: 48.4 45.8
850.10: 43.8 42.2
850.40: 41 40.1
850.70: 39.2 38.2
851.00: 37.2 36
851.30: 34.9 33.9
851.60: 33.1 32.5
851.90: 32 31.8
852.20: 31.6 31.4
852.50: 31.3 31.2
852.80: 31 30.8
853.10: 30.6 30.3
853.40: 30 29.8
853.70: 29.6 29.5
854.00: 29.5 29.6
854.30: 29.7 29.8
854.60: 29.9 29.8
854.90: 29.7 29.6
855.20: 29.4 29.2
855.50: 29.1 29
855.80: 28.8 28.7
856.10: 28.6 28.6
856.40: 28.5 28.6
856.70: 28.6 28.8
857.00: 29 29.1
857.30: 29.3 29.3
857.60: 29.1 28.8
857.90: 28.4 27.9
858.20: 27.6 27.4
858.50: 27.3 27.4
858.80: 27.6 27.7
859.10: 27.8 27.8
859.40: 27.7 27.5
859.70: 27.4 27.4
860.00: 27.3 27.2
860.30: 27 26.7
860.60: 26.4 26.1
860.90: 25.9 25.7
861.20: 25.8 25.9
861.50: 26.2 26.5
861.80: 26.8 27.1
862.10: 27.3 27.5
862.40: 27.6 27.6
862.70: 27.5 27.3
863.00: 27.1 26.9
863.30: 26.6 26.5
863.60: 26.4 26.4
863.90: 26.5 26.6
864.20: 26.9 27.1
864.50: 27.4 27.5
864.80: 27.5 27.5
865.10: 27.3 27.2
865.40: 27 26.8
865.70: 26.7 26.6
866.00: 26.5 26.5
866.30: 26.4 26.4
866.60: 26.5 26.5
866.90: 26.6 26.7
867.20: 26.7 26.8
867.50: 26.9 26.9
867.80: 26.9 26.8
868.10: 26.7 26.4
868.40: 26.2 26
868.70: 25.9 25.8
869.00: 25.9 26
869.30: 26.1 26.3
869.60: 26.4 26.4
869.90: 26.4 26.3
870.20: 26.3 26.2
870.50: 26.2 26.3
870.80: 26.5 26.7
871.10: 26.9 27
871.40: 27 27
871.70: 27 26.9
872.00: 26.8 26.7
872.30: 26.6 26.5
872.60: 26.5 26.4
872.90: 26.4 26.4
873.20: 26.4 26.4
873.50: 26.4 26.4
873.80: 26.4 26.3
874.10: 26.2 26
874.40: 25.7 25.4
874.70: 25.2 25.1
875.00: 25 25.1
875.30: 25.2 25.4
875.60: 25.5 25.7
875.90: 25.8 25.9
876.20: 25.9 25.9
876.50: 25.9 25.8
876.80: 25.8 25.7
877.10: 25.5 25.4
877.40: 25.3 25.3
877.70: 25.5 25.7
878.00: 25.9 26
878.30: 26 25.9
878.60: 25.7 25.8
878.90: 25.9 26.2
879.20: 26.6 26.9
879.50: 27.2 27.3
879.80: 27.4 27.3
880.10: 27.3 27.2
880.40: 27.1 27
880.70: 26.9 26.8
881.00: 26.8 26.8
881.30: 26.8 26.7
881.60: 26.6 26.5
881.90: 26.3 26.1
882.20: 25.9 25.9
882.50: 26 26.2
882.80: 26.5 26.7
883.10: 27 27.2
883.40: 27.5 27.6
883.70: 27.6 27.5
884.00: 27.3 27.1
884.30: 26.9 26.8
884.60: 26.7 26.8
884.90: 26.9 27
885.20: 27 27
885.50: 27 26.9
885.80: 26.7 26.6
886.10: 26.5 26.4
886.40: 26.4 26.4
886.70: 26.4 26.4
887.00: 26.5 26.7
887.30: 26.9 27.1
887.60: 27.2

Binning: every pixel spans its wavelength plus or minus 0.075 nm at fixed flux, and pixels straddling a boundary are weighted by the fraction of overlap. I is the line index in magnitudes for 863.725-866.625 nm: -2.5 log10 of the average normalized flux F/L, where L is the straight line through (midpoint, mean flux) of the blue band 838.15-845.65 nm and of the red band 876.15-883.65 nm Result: 0.22 mag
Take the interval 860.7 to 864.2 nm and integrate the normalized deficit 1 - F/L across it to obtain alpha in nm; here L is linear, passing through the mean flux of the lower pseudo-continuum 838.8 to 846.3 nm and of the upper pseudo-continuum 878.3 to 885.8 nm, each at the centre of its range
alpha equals 0.82 nm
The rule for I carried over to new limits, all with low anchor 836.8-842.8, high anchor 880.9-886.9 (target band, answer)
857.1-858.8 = 0.325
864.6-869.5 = 0.270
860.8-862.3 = 0.351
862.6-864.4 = 0.310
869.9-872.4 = 0.210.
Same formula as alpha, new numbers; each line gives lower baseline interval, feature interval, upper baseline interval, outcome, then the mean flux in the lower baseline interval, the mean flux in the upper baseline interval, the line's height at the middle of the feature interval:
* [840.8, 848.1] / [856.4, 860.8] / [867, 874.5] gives 0.96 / 46.4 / 26.5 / 35.6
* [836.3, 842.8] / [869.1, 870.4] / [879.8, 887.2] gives 0.26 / 45.7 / 26.8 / 32.7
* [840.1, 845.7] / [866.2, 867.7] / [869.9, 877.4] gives 0.14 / 40.8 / 26.1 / 29.3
